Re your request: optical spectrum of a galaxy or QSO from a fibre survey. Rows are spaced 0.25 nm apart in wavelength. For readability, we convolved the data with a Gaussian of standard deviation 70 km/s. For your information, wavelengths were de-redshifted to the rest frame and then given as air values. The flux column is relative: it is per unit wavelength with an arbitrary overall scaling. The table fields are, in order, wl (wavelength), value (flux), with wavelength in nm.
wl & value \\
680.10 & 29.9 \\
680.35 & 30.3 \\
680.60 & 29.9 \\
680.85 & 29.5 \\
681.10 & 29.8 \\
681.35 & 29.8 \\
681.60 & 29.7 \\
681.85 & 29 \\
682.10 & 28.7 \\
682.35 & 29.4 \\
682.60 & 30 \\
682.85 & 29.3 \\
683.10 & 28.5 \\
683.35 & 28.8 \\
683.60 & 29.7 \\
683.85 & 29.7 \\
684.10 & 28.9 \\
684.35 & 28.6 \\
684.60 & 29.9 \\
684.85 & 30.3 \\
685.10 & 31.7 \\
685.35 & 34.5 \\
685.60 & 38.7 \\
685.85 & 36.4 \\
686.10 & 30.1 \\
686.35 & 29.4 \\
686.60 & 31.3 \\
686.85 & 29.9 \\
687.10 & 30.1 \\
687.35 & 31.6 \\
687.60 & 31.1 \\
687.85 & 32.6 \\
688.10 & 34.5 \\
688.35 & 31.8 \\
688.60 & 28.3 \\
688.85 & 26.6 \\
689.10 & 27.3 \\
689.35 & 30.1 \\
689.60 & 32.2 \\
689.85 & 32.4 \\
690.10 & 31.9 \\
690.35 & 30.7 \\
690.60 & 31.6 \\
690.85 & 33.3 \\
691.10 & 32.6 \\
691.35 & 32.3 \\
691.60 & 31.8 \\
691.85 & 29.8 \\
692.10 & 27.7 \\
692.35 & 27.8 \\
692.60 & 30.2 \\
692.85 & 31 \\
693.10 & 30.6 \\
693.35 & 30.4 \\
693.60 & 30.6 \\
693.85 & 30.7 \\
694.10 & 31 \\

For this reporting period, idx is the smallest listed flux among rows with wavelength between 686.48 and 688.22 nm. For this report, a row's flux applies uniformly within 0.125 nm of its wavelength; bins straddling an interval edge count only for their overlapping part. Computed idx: 29.9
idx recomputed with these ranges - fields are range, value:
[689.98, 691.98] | 29.8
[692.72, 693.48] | 30.4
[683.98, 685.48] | 28.6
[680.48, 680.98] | 29.5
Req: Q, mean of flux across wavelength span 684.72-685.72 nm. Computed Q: 33.8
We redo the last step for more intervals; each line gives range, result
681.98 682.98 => 29.3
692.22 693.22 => 29.9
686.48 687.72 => 30.8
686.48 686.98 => 30.6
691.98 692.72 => 28.6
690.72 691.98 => 31.9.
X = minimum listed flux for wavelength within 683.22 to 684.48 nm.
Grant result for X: 28.6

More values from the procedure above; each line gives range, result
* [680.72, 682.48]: 28.7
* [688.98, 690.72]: 27.3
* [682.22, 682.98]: 29.3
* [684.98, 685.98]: 31.7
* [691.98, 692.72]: 27.7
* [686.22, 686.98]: 29.4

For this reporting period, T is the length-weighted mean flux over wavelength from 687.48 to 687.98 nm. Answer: 31.9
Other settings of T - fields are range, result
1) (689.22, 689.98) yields 31.5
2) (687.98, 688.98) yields 30.3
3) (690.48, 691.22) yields 32.5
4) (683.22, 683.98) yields 29.4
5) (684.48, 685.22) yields 30.6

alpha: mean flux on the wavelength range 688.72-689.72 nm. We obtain 29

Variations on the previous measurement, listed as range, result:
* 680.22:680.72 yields 30.1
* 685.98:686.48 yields 29.8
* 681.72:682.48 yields 29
